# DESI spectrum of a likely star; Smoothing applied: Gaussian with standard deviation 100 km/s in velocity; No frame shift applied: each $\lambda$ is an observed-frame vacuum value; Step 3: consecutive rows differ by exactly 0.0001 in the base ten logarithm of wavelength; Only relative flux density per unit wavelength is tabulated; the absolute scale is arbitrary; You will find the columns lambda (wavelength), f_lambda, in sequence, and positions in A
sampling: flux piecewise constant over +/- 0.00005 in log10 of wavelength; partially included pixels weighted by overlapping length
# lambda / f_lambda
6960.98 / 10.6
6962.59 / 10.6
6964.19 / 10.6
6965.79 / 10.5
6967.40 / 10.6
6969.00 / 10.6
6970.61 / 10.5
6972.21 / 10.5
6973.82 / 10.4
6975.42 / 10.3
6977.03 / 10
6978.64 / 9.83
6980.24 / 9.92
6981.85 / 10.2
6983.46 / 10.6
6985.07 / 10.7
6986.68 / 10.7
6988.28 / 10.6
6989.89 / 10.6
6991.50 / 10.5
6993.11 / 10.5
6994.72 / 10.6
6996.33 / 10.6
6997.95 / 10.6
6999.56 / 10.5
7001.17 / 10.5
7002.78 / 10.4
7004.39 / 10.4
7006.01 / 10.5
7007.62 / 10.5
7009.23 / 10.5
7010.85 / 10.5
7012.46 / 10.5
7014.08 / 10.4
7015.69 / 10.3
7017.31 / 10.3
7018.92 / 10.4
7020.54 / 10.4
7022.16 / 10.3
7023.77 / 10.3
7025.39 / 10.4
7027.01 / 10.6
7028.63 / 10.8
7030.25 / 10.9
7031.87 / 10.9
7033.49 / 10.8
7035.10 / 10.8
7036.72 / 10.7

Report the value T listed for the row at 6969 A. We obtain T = 10.6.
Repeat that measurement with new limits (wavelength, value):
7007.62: 10.5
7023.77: 10.3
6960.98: 10.6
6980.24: 9.92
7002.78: 10.4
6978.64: 9.83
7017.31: 10.3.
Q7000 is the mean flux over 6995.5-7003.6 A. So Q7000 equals 10.5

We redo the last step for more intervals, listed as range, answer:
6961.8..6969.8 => 10.6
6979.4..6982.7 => 10.1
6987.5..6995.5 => 10.6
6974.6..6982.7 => 10.1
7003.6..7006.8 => 10.4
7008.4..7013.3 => 10.5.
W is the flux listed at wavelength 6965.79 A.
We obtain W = 10.5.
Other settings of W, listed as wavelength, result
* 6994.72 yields 10.6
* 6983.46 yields 10.6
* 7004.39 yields 10.4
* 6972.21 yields 10.5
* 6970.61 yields 10.5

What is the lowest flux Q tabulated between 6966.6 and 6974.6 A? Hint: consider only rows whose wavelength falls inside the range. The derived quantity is 10.4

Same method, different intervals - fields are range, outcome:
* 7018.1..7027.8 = 10.3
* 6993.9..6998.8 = 10.6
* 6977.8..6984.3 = 9.83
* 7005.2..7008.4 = 10.5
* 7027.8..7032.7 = 10.8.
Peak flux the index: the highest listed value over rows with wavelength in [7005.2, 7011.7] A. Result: 10.5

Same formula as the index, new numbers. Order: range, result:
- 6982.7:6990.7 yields 10.7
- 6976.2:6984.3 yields 10.6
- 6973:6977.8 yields 10.4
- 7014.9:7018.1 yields 10.3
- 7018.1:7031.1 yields 10.9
